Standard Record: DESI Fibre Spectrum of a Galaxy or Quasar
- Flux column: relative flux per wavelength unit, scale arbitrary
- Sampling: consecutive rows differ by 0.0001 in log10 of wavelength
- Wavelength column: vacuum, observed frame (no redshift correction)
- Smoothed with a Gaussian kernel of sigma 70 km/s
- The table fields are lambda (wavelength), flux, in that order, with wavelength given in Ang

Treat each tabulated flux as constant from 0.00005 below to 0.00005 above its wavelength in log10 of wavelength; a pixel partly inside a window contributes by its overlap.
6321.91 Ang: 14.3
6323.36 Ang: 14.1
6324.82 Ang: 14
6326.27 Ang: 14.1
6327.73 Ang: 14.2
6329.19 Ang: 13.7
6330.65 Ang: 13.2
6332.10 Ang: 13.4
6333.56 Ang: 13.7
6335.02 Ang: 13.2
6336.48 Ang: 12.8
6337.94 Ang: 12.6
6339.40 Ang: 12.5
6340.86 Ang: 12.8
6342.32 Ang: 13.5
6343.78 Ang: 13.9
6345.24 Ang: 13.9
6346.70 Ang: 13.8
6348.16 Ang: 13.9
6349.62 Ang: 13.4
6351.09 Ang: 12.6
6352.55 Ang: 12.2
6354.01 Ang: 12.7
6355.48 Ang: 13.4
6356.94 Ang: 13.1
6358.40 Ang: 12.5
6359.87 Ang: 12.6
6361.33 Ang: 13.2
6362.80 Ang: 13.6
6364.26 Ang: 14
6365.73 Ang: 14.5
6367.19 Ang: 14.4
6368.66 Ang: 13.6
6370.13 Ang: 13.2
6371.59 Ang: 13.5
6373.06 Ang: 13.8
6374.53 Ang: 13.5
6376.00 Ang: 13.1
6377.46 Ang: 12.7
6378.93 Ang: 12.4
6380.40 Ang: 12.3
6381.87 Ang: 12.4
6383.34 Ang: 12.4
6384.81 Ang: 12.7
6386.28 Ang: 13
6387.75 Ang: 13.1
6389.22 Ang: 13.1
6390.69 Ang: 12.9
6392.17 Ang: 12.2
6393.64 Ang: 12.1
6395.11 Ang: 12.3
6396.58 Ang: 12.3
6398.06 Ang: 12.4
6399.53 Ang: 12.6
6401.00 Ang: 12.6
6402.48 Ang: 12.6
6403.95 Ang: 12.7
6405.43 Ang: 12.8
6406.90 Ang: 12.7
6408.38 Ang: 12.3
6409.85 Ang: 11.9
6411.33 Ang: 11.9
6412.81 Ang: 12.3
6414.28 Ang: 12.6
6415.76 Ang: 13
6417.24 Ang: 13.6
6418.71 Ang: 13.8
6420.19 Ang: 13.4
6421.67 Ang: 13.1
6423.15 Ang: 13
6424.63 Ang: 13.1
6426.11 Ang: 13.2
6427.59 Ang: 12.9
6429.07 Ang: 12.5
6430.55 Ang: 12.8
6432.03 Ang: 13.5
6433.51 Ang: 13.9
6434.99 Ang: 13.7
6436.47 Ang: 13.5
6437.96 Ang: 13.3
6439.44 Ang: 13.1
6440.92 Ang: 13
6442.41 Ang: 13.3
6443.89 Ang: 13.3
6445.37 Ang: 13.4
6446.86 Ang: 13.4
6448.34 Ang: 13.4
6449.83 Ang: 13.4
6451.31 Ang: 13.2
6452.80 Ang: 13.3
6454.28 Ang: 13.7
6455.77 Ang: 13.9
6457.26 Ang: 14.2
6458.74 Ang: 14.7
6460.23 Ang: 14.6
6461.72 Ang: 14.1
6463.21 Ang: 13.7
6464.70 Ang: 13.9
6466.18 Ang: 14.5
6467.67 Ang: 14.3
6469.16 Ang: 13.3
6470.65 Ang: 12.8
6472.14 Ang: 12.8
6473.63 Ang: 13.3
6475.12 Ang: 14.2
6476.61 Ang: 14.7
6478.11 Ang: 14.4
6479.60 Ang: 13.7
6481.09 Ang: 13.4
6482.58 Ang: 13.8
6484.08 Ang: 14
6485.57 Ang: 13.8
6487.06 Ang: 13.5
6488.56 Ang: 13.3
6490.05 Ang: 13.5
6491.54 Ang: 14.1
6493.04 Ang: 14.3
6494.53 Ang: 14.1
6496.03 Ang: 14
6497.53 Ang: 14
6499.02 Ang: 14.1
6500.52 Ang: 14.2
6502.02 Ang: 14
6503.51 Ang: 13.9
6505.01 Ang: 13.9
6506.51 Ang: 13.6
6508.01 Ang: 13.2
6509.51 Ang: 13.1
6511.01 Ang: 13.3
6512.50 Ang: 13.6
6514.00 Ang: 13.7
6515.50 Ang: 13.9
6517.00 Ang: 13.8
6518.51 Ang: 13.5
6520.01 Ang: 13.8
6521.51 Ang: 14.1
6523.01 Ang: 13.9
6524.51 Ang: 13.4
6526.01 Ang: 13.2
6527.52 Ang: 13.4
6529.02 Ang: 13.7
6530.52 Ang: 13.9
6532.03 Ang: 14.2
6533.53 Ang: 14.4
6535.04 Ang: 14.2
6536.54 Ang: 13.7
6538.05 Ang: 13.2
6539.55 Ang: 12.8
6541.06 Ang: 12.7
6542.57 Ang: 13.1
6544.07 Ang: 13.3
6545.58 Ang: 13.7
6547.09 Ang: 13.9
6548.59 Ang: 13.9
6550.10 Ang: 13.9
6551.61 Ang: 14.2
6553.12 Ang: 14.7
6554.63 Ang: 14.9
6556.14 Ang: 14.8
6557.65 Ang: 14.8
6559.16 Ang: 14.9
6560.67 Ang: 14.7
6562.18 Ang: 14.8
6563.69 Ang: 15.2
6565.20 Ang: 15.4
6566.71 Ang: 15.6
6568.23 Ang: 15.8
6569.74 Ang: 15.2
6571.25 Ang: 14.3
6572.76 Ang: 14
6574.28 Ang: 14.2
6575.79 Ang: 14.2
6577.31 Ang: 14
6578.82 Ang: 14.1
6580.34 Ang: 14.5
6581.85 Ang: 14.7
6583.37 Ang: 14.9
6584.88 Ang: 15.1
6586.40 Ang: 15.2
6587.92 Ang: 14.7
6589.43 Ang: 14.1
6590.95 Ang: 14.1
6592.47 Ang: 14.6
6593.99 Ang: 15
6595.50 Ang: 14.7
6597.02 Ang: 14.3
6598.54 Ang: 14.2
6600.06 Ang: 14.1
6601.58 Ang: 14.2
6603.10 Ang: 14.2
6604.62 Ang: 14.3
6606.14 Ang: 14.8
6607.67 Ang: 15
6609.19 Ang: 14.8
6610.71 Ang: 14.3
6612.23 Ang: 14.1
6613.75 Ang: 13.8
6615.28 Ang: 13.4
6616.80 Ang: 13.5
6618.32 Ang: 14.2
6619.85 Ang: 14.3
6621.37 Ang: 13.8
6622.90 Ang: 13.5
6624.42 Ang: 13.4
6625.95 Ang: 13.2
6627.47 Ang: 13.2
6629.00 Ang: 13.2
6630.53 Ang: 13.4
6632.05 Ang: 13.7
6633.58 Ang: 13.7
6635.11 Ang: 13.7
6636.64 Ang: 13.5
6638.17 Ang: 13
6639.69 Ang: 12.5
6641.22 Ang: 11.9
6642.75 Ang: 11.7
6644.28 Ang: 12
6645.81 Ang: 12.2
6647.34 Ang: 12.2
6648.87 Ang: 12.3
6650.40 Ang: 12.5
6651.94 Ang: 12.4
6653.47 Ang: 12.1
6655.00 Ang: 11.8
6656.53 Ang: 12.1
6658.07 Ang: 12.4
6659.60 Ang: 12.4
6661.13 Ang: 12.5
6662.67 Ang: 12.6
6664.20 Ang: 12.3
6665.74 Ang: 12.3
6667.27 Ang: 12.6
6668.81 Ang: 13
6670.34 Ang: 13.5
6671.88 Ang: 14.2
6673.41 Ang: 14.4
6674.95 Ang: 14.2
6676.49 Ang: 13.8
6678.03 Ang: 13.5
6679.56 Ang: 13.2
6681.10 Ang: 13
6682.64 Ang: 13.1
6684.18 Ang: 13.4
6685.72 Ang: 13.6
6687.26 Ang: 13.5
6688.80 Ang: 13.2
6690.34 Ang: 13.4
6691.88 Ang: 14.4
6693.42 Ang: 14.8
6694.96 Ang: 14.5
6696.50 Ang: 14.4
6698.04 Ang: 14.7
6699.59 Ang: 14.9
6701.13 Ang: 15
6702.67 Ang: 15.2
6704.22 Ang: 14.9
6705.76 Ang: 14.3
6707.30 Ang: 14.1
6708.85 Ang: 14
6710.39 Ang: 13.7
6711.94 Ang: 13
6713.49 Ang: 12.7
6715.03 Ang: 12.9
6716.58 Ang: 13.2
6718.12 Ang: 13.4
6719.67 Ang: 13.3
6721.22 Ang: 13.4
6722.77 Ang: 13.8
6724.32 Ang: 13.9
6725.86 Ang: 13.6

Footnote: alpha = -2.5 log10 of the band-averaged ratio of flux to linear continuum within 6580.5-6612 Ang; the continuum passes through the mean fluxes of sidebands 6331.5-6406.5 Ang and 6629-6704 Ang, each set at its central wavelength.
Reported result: -0.11 mag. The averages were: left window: 13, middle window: 14.6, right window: 13.2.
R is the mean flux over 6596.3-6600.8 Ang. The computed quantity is 14.2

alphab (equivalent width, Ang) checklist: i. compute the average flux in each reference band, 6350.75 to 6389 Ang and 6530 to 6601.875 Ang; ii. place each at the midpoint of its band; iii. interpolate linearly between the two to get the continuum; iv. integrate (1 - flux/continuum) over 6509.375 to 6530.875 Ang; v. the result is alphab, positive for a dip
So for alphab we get 0.7 Ang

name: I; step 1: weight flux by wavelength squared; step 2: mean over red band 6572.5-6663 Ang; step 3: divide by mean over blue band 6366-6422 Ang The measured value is 1.1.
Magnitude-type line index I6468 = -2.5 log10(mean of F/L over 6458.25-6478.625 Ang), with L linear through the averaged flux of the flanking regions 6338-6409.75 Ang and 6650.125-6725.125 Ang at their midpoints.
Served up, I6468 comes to -0.06 mag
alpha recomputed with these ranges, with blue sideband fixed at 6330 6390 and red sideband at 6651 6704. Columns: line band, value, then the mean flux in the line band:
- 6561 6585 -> -0.11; 14.7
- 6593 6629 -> -0.06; 14.1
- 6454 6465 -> -0.07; 14.1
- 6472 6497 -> -0.05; 13.8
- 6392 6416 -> 0.07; 12.4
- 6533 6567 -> -0.07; 14.2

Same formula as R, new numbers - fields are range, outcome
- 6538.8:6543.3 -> 12.9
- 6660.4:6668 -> 12.5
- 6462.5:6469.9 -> 14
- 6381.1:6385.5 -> 12.5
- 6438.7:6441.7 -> 13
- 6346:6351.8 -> 13.4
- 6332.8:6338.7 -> 13.1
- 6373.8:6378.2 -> 13.1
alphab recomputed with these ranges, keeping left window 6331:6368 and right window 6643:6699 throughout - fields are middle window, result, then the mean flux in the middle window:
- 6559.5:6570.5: -1.7 Ang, 15.2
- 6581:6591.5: -1.2 Ang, 14.7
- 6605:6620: -1.2 Ang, 14.2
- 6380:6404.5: 1.3 Ang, 12.6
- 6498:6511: -0.5 Ang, 13.7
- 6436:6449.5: -0.1 Ang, 13.3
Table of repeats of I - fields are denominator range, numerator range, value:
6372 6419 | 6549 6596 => 1.22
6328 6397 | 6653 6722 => 1.14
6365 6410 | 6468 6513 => 1.10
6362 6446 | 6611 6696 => 1.09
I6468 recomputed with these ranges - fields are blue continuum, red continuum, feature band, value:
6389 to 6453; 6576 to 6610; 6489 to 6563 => 0.002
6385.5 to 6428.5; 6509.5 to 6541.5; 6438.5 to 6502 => -0.043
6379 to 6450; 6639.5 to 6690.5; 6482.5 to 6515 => -0.075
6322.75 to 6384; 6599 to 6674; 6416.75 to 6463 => -0.015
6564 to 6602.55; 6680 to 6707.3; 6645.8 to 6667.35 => 0.162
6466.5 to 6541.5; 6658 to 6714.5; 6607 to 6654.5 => 0.036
